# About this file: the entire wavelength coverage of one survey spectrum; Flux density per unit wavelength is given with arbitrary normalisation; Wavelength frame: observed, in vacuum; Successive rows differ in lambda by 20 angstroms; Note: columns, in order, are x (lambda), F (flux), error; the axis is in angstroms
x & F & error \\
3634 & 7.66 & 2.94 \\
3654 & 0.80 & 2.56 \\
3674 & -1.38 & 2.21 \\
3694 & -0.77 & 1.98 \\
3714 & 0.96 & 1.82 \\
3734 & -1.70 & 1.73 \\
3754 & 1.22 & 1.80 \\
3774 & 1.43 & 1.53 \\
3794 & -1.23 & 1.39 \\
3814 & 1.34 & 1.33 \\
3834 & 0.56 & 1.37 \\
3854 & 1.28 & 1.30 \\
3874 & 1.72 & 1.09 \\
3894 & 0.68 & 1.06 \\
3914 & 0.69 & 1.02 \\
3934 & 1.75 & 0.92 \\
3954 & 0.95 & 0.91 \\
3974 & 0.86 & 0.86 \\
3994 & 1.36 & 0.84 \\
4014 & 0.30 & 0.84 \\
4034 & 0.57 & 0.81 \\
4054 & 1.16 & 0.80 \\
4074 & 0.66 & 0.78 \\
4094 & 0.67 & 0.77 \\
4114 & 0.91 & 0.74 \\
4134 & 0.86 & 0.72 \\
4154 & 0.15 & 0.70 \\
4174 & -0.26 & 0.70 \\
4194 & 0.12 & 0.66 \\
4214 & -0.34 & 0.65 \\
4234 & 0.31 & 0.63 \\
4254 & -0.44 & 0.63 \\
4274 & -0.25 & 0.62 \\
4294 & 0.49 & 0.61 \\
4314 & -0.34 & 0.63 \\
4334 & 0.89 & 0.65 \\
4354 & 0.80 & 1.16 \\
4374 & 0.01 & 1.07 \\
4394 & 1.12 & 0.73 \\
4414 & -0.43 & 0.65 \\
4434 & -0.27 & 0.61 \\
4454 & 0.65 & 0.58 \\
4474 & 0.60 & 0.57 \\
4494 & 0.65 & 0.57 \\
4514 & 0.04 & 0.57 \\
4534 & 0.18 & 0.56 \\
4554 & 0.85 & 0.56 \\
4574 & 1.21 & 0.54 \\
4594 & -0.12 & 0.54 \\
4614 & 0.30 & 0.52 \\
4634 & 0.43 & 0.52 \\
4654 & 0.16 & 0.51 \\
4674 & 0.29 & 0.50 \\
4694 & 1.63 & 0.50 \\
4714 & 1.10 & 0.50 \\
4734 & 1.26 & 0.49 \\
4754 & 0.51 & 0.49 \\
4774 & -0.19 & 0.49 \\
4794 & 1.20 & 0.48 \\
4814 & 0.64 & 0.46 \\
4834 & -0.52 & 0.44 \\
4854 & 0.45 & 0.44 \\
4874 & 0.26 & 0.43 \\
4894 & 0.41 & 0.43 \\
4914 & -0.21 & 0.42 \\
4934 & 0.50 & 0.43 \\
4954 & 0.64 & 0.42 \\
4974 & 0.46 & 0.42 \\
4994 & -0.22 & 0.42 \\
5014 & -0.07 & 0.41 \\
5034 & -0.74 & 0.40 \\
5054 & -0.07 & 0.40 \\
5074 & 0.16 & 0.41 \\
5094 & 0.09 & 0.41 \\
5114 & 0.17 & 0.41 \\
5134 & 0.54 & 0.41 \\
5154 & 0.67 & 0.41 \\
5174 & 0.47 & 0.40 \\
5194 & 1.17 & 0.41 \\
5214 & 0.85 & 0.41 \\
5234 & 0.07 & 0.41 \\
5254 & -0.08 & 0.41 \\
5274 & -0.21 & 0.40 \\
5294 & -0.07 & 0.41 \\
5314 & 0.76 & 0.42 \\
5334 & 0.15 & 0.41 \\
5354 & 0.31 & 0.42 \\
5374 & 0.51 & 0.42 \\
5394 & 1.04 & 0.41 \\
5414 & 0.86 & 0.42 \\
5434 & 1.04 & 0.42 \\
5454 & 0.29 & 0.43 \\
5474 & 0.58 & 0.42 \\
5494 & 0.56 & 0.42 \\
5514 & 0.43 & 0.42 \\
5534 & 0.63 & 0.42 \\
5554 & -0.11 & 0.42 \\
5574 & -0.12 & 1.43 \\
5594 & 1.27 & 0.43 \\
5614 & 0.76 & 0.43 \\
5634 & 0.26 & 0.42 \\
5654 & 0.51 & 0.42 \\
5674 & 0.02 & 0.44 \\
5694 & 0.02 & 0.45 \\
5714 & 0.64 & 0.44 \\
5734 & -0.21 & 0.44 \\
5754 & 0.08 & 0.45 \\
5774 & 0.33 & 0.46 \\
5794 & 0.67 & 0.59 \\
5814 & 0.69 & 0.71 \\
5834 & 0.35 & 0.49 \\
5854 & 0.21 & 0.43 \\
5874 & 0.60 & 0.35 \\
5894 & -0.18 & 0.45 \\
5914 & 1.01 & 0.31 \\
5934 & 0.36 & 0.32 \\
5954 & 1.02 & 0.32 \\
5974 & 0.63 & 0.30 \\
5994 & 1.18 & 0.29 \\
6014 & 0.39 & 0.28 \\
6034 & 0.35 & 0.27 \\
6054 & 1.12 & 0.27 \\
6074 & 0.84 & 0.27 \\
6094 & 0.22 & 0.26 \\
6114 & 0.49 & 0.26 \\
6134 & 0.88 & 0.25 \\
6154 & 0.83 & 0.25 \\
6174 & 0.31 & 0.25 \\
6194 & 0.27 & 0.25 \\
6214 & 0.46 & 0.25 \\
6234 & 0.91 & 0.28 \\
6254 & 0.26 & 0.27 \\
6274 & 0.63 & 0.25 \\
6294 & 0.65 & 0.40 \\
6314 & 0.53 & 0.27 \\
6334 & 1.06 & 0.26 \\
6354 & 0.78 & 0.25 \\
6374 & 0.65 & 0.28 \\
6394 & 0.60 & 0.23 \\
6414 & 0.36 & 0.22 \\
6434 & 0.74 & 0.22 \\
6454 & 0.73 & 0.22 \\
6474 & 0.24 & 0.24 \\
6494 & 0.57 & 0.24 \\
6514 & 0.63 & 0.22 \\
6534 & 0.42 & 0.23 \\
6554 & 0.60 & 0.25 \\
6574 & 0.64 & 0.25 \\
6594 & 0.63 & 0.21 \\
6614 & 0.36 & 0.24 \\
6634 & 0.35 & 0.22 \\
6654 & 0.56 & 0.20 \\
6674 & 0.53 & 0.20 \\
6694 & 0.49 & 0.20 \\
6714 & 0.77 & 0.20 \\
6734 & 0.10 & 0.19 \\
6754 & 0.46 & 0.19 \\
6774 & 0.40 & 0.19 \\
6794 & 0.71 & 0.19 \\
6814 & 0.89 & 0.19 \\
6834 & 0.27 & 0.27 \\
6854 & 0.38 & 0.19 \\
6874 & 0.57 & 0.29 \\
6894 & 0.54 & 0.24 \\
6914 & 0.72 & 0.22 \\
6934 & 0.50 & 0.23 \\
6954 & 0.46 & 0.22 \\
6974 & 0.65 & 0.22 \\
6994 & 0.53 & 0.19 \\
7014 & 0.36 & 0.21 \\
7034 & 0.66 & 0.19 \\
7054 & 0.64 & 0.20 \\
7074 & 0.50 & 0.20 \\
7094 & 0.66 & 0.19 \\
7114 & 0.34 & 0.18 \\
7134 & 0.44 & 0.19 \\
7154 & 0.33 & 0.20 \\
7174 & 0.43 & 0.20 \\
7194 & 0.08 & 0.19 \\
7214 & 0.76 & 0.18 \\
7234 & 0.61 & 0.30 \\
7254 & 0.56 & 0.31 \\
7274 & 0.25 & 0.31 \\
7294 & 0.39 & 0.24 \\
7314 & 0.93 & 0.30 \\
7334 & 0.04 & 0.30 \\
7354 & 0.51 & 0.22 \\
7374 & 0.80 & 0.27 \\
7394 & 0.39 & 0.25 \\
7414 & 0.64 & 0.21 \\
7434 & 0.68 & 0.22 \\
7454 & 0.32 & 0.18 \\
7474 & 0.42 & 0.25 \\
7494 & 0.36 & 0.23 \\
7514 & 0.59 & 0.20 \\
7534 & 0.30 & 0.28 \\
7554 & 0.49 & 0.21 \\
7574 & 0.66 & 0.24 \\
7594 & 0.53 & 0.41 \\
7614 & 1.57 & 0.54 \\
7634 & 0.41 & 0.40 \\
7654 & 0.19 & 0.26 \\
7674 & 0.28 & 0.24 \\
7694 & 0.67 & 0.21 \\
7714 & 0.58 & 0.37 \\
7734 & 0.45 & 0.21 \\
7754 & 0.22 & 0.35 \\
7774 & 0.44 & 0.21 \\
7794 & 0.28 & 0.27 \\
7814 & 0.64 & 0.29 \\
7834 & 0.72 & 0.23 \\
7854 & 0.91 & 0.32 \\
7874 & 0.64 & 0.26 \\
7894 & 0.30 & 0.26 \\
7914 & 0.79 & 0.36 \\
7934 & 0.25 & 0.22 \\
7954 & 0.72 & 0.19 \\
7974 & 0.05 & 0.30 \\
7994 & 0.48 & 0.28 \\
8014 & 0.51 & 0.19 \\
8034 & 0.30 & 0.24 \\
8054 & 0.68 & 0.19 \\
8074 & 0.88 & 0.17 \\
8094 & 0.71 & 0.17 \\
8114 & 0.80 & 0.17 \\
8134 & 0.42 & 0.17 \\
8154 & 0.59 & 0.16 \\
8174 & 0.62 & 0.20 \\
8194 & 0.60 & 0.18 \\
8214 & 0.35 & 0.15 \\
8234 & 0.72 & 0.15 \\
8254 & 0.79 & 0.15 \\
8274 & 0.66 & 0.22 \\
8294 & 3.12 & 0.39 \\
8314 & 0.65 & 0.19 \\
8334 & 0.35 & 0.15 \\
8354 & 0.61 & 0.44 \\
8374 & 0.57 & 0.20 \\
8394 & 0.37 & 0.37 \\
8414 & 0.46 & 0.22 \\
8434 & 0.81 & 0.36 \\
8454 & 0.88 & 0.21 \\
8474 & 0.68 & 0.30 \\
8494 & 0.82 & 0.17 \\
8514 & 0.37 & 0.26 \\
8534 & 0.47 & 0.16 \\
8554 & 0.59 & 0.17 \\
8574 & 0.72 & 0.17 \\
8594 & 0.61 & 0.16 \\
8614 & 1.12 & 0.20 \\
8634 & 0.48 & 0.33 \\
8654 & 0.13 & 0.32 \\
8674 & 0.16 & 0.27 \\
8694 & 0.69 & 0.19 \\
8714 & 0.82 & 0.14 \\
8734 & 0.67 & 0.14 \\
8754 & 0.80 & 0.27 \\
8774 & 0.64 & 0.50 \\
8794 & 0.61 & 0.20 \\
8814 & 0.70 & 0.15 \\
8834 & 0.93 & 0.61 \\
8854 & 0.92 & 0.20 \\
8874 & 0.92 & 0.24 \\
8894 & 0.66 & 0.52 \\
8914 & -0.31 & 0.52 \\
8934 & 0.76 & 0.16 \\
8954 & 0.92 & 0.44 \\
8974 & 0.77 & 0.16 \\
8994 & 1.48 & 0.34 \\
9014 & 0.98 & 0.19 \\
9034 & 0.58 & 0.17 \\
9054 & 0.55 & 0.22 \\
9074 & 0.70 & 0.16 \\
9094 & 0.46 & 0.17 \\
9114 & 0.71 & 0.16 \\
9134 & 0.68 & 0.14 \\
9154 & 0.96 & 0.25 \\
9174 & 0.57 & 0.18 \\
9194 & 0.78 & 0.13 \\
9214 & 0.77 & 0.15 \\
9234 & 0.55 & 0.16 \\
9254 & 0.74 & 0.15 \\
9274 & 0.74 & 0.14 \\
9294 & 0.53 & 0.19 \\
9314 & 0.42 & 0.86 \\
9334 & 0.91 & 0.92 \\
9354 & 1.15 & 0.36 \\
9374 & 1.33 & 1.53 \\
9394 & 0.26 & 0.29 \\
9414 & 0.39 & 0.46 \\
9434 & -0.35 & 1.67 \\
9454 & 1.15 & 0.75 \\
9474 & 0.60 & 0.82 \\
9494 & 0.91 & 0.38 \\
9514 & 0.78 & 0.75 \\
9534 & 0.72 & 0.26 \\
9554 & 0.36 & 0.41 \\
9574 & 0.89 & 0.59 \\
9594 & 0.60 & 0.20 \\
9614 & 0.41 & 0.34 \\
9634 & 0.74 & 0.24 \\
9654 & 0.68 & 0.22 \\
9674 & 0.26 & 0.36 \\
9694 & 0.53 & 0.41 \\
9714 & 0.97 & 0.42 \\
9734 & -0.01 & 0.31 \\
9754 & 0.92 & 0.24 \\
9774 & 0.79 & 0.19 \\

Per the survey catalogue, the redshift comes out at 1.224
